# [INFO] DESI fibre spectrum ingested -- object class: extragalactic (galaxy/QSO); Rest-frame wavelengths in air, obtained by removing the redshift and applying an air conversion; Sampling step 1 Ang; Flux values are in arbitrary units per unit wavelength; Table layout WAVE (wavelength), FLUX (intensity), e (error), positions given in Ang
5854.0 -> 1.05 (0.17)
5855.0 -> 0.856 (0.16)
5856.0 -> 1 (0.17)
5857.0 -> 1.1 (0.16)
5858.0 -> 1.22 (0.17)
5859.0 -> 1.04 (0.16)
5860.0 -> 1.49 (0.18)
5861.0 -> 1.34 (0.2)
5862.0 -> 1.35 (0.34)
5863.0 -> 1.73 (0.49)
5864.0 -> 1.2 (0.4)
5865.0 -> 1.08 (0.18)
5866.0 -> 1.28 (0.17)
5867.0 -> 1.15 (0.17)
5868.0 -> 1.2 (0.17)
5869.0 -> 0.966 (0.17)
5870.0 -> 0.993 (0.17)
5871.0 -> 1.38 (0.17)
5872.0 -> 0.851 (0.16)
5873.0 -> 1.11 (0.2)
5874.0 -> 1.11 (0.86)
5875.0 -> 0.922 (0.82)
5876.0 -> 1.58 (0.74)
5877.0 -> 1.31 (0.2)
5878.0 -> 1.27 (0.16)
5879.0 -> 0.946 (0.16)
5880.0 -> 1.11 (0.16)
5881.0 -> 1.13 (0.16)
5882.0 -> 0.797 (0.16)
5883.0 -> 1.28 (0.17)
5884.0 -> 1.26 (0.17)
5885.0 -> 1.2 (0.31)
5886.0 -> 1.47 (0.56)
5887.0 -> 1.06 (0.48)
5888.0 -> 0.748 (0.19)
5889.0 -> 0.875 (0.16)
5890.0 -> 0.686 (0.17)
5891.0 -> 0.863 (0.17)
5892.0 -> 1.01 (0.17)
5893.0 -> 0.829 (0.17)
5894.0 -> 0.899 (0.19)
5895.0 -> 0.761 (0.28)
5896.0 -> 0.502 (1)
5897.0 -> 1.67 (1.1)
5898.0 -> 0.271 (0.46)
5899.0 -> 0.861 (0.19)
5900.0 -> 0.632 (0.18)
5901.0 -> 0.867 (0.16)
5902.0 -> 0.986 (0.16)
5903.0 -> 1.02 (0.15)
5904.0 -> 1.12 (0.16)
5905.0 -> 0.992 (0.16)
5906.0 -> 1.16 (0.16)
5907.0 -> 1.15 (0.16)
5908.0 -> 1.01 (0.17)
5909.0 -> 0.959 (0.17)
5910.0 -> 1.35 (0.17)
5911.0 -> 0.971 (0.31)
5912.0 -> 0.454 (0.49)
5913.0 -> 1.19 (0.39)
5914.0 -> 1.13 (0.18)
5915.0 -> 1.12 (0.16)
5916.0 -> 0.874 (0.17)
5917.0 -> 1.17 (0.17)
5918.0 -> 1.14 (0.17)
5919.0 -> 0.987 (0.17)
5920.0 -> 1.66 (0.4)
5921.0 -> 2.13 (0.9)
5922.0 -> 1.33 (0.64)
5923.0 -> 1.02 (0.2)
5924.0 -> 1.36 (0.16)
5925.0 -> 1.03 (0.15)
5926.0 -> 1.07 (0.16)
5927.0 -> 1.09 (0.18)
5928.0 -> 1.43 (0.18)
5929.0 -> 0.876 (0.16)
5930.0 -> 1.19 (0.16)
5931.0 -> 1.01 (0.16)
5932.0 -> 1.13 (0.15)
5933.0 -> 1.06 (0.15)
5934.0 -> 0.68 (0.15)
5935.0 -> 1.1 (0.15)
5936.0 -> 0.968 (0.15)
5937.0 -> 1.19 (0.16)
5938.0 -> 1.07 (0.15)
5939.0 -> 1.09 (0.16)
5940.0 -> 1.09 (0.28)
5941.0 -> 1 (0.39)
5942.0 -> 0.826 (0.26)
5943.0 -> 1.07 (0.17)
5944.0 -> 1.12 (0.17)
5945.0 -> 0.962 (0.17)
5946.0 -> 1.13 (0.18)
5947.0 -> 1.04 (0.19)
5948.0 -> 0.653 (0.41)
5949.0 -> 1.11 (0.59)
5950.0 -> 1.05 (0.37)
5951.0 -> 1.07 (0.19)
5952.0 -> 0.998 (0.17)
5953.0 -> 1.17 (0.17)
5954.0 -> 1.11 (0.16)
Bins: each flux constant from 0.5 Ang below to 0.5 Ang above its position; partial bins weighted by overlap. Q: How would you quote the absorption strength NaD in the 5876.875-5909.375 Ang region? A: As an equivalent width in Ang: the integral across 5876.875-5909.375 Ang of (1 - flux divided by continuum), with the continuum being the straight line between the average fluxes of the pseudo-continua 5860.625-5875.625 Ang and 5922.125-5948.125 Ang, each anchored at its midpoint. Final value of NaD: 4.22 Ang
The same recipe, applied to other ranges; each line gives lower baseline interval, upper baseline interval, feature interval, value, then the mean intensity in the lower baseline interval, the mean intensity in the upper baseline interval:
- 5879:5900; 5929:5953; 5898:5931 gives -3.3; 0.956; 1.03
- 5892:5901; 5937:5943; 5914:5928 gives -4.4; 0.818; 1.03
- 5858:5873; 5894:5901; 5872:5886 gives -1.7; 1.21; 0.797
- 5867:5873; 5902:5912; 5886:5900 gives 2.6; 1.09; 1.05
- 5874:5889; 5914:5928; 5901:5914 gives 1.9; 1.14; 1.23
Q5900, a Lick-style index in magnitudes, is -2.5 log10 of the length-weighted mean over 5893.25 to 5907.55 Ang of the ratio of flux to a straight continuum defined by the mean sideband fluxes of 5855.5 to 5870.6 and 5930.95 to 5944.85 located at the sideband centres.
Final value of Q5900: 0.21 mag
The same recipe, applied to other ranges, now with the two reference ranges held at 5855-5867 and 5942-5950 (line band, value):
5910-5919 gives 0.07 mag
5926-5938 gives -0.03 mag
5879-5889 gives 0.07 mag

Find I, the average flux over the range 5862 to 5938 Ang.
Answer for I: 1.08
